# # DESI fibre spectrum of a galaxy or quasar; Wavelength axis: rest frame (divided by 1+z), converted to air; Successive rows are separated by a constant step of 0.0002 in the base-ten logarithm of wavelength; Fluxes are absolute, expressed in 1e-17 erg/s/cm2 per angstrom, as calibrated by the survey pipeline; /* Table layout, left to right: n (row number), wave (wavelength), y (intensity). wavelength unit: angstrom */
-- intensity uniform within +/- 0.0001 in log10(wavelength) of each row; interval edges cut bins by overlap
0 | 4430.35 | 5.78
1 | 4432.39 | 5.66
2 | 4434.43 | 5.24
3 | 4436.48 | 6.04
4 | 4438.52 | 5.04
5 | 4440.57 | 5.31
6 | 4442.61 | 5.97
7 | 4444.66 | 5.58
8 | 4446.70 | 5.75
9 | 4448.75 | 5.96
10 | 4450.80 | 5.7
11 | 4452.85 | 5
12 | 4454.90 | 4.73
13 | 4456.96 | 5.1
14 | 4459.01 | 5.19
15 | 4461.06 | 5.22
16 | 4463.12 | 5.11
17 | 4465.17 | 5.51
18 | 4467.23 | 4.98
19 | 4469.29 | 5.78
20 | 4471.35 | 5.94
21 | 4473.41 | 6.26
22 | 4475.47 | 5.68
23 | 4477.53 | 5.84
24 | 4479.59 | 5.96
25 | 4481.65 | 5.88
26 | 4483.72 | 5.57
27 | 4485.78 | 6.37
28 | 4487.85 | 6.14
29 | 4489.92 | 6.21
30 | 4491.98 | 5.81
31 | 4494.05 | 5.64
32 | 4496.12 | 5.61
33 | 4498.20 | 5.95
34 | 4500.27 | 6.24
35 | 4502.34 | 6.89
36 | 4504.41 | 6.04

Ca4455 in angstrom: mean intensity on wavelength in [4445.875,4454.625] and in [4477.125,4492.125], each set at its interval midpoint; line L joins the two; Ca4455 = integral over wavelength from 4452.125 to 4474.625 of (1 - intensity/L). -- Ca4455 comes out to 1.4 angstrom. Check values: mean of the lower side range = 5.52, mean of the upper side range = 5.99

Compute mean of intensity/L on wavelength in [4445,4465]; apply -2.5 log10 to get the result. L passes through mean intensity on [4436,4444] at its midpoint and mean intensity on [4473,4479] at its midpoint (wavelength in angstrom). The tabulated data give 0.073 mag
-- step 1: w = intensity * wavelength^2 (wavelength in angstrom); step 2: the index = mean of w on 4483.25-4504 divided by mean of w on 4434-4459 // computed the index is 1.1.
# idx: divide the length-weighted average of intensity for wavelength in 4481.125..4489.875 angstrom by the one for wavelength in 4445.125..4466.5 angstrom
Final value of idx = 1.13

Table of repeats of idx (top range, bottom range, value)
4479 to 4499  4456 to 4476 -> 1.08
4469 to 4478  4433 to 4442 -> 1.09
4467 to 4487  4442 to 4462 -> 1.08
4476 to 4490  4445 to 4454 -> 1.07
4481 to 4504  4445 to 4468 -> 1.14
